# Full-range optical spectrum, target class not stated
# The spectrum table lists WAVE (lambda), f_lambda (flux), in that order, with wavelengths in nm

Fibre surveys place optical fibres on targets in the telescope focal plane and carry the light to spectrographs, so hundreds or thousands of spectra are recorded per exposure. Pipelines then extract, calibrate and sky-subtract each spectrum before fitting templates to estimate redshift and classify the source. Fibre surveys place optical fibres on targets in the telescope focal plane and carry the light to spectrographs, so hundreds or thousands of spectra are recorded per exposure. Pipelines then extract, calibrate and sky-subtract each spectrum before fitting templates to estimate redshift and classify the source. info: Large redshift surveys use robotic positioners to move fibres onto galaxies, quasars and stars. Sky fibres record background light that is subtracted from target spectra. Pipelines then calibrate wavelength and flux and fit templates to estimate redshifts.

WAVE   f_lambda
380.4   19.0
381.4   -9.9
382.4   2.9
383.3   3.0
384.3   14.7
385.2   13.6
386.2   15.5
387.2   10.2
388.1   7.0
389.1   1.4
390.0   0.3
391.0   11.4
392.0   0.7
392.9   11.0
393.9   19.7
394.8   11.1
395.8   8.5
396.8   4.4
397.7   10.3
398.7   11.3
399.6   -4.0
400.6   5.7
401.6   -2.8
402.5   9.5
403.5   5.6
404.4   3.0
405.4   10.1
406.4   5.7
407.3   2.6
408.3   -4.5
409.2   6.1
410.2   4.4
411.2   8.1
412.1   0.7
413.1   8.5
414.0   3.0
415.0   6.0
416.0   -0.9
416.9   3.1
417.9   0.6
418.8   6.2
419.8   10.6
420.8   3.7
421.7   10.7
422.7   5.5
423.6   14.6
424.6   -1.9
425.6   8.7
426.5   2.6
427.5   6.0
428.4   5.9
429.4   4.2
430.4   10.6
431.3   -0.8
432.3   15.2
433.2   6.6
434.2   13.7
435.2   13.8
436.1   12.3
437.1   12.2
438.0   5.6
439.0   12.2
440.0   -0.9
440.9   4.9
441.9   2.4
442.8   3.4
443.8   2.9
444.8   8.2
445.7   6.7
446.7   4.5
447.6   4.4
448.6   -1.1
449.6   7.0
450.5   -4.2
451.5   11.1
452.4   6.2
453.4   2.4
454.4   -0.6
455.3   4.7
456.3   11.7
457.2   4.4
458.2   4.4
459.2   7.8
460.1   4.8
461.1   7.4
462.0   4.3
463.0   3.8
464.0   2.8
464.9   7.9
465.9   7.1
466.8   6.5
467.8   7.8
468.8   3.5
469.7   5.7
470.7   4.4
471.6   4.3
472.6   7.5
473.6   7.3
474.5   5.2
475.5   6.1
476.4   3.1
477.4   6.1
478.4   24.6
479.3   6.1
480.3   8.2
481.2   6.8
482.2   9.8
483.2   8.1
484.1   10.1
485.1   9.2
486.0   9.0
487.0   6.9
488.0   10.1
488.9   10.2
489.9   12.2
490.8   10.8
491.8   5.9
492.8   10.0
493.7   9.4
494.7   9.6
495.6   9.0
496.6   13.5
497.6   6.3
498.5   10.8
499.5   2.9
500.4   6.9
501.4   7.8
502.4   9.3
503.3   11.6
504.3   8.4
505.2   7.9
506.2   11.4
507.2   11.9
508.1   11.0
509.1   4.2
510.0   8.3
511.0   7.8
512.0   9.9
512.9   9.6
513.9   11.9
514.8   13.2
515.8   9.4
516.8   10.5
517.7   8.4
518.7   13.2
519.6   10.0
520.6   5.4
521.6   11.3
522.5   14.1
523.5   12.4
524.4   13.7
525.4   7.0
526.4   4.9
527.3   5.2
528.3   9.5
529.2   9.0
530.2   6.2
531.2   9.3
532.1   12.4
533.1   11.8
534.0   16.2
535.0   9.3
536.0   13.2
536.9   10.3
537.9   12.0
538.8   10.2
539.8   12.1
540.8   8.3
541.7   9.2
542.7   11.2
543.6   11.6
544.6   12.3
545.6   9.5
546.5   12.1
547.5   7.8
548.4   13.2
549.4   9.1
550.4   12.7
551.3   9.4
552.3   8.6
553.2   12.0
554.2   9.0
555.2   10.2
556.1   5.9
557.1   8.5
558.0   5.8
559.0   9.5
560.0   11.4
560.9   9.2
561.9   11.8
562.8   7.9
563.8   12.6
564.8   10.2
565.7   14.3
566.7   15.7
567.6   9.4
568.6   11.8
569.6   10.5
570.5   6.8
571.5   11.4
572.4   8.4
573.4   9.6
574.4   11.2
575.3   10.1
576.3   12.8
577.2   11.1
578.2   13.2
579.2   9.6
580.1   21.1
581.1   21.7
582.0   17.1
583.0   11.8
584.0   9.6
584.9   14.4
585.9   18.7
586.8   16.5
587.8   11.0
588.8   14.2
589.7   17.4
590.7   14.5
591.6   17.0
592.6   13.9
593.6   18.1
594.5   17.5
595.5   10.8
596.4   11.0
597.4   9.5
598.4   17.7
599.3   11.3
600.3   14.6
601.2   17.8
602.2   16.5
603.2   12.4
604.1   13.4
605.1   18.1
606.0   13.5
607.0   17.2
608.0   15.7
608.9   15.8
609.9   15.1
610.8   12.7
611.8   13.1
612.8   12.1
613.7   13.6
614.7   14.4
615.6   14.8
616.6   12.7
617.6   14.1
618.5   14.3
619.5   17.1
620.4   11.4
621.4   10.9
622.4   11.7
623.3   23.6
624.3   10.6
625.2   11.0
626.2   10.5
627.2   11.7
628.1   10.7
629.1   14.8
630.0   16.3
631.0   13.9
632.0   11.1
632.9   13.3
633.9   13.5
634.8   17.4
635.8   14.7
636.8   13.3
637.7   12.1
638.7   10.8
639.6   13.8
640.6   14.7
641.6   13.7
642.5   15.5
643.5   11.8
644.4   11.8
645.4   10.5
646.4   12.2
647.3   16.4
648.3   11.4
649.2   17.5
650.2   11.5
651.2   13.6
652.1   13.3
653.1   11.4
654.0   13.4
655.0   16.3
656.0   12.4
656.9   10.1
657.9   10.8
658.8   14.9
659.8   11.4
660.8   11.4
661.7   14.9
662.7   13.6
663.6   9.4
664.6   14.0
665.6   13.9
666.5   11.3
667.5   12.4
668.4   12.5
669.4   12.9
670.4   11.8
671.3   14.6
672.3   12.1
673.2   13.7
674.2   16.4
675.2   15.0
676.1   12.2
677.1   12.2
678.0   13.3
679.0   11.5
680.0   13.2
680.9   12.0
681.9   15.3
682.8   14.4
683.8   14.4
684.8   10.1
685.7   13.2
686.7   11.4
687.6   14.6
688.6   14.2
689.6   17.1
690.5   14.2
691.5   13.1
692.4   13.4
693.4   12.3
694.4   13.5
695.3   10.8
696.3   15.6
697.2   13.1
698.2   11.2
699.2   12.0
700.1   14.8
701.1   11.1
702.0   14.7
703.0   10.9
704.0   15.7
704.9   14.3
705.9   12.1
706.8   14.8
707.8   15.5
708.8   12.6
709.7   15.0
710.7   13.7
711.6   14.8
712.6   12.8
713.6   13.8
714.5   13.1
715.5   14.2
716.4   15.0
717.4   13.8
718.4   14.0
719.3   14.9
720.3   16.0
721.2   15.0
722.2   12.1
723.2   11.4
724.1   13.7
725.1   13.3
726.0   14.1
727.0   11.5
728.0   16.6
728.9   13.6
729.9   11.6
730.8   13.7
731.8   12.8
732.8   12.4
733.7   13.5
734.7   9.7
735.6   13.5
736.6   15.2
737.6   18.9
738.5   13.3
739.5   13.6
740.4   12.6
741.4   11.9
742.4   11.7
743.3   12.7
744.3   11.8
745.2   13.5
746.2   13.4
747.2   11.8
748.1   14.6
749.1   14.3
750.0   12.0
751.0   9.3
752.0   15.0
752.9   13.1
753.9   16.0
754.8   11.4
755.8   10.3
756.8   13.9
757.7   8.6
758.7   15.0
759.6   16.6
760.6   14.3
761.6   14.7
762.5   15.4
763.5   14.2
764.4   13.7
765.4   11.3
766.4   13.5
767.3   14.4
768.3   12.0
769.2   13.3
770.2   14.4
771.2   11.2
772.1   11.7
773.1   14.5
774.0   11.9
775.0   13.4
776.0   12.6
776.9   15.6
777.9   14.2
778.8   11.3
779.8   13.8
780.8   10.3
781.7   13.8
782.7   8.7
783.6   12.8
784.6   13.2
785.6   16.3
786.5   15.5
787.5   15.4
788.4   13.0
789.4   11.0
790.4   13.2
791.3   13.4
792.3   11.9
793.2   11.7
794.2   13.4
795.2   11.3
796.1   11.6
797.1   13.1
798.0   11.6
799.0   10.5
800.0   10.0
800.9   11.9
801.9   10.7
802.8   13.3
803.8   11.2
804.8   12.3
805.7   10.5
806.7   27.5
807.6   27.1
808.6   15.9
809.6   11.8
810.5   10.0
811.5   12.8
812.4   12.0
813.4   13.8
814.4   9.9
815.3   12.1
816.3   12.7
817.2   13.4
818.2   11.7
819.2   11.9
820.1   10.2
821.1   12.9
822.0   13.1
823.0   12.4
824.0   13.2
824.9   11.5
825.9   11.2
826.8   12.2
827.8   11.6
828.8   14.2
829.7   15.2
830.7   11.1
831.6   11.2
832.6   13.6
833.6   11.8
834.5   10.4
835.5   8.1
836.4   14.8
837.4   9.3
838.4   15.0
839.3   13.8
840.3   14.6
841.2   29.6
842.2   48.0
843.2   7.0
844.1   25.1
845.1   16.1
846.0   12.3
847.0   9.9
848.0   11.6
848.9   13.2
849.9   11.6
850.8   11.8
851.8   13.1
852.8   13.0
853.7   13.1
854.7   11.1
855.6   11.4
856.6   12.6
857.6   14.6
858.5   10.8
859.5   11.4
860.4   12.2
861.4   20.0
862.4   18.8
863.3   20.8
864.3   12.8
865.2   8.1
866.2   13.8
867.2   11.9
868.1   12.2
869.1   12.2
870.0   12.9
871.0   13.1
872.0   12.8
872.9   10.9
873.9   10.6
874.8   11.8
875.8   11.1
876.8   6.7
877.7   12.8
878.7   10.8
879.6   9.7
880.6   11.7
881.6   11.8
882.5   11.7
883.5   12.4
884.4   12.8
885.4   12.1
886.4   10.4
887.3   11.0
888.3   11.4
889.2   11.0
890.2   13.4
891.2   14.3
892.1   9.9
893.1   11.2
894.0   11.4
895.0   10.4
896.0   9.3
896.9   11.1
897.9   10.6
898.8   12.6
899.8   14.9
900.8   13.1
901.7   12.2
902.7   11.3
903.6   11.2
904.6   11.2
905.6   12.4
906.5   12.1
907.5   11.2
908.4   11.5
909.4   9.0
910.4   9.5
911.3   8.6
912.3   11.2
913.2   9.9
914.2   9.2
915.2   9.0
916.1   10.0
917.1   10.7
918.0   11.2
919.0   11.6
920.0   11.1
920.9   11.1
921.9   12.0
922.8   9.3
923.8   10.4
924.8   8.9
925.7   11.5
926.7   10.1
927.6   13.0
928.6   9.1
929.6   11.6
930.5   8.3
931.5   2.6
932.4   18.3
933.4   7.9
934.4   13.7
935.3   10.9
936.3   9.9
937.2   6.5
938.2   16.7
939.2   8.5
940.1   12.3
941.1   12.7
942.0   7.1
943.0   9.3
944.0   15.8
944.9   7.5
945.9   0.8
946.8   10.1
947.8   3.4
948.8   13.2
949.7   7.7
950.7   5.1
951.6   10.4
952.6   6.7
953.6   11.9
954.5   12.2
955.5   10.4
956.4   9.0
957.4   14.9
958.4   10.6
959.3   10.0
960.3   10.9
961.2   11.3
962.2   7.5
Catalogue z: 0.282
